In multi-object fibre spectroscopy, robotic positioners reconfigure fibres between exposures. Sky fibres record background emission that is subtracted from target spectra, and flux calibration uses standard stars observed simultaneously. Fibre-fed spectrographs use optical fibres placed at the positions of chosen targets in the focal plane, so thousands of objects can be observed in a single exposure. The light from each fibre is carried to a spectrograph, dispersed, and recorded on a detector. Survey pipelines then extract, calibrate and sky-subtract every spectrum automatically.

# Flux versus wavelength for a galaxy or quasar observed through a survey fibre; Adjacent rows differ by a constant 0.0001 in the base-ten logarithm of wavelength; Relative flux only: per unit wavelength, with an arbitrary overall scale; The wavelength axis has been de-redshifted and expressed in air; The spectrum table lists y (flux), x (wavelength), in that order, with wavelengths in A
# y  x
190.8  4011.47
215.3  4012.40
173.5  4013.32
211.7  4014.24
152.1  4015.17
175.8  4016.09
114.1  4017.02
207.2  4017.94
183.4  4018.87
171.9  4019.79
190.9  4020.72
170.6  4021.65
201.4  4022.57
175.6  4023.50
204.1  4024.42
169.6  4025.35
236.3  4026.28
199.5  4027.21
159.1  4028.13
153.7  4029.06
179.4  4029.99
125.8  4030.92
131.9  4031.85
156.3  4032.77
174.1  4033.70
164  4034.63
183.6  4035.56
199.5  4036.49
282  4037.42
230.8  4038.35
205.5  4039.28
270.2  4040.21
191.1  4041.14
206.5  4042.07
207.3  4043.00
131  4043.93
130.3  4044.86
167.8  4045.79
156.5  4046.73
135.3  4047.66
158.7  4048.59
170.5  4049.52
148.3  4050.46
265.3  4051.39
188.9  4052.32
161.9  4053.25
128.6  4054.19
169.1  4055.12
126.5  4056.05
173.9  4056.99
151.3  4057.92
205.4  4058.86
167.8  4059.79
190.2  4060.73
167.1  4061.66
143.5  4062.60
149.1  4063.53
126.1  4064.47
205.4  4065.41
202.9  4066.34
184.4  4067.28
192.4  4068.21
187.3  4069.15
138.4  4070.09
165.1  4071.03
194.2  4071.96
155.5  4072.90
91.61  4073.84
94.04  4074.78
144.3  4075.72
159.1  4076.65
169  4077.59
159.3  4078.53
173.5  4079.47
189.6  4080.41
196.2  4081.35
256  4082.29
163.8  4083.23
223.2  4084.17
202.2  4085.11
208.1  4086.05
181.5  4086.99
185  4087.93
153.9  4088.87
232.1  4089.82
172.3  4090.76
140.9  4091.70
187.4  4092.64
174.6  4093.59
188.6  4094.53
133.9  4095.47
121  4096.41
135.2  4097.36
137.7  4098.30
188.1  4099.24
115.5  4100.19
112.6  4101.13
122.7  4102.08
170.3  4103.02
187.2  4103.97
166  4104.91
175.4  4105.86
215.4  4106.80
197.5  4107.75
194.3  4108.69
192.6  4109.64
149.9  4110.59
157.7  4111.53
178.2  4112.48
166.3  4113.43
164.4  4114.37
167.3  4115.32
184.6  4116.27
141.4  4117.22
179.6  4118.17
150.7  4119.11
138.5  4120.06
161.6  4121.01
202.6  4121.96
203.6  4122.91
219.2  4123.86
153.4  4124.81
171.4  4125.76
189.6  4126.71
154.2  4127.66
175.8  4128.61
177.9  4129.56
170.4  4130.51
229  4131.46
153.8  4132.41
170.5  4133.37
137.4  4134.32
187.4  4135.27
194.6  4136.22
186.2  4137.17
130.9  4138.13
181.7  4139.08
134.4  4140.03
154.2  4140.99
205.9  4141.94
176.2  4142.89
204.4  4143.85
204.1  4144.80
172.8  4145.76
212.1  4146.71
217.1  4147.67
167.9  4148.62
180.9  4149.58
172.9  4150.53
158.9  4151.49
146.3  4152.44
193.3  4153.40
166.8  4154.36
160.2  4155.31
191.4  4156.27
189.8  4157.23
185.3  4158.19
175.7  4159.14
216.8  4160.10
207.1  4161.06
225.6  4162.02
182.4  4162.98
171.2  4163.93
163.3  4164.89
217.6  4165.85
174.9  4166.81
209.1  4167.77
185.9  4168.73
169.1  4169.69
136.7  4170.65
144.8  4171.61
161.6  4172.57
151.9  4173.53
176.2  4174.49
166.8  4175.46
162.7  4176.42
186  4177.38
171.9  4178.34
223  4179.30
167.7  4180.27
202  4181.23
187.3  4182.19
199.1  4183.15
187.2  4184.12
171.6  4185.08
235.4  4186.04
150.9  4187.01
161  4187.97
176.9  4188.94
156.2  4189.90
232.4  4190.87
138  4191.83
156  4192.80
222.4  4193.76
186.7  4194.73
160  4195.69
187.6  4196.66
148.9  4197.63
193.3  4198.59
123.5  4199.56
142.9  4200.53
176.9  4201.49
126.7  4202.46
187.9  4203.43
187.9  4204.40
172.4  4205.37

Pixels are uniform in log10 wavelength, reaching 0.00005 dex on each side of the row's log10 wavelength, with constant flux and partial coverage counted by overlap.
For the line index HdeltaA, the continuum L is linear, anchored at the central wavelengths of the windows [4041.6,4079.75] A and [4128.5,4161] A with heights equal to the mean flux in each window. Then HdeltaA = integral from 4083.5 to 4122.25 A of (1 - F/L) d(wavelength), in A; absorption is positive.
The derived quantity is 0.5 A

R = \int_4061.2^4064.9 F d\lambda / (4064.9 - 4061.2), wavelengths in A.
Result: 146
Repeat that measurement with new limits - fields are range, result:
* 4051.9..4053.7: 175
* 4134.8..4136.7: 191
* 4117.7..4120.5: 157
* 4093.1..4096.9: 154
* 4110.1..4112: 154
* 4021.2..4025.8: 185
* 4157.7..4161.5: 196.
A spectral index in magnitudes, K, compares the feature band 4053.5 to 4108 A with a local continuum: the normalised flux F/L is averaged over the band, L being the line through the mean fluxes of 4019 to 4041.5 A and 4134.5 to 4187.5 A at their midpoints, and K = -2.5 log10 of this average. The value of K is 0.108 mag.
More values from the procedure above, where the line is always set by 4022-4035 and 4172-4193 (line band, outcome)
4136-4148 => -0.03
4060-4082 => 0.06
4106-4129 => 0.01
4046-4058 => 0.06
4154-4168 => -0.07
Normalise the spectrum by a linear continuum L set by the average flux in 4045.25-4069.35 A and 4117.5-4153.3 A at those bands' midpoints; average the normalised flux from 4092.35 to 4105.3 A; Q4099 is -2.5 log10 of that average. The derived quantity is 0.14 mag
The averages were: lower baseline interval 170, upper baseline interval 176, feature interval 152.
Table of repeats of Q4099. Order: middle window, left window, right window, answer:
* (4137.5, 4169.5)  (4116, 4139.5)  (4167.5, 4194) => -0.04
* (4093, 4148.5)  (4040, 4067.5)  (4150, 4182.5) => 0.03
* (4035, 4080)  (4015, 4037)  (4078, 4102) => 0.00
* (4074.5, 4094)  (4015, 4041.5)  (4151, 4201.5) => 0.01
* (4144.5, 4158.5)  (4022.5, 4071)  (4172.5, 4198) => -0.01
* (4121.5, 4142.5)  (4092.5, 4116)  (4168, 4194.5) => -0.05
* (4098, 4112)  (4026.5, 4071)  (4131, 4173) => 0.08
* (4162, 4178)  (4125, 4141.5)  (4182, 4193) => 0.01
